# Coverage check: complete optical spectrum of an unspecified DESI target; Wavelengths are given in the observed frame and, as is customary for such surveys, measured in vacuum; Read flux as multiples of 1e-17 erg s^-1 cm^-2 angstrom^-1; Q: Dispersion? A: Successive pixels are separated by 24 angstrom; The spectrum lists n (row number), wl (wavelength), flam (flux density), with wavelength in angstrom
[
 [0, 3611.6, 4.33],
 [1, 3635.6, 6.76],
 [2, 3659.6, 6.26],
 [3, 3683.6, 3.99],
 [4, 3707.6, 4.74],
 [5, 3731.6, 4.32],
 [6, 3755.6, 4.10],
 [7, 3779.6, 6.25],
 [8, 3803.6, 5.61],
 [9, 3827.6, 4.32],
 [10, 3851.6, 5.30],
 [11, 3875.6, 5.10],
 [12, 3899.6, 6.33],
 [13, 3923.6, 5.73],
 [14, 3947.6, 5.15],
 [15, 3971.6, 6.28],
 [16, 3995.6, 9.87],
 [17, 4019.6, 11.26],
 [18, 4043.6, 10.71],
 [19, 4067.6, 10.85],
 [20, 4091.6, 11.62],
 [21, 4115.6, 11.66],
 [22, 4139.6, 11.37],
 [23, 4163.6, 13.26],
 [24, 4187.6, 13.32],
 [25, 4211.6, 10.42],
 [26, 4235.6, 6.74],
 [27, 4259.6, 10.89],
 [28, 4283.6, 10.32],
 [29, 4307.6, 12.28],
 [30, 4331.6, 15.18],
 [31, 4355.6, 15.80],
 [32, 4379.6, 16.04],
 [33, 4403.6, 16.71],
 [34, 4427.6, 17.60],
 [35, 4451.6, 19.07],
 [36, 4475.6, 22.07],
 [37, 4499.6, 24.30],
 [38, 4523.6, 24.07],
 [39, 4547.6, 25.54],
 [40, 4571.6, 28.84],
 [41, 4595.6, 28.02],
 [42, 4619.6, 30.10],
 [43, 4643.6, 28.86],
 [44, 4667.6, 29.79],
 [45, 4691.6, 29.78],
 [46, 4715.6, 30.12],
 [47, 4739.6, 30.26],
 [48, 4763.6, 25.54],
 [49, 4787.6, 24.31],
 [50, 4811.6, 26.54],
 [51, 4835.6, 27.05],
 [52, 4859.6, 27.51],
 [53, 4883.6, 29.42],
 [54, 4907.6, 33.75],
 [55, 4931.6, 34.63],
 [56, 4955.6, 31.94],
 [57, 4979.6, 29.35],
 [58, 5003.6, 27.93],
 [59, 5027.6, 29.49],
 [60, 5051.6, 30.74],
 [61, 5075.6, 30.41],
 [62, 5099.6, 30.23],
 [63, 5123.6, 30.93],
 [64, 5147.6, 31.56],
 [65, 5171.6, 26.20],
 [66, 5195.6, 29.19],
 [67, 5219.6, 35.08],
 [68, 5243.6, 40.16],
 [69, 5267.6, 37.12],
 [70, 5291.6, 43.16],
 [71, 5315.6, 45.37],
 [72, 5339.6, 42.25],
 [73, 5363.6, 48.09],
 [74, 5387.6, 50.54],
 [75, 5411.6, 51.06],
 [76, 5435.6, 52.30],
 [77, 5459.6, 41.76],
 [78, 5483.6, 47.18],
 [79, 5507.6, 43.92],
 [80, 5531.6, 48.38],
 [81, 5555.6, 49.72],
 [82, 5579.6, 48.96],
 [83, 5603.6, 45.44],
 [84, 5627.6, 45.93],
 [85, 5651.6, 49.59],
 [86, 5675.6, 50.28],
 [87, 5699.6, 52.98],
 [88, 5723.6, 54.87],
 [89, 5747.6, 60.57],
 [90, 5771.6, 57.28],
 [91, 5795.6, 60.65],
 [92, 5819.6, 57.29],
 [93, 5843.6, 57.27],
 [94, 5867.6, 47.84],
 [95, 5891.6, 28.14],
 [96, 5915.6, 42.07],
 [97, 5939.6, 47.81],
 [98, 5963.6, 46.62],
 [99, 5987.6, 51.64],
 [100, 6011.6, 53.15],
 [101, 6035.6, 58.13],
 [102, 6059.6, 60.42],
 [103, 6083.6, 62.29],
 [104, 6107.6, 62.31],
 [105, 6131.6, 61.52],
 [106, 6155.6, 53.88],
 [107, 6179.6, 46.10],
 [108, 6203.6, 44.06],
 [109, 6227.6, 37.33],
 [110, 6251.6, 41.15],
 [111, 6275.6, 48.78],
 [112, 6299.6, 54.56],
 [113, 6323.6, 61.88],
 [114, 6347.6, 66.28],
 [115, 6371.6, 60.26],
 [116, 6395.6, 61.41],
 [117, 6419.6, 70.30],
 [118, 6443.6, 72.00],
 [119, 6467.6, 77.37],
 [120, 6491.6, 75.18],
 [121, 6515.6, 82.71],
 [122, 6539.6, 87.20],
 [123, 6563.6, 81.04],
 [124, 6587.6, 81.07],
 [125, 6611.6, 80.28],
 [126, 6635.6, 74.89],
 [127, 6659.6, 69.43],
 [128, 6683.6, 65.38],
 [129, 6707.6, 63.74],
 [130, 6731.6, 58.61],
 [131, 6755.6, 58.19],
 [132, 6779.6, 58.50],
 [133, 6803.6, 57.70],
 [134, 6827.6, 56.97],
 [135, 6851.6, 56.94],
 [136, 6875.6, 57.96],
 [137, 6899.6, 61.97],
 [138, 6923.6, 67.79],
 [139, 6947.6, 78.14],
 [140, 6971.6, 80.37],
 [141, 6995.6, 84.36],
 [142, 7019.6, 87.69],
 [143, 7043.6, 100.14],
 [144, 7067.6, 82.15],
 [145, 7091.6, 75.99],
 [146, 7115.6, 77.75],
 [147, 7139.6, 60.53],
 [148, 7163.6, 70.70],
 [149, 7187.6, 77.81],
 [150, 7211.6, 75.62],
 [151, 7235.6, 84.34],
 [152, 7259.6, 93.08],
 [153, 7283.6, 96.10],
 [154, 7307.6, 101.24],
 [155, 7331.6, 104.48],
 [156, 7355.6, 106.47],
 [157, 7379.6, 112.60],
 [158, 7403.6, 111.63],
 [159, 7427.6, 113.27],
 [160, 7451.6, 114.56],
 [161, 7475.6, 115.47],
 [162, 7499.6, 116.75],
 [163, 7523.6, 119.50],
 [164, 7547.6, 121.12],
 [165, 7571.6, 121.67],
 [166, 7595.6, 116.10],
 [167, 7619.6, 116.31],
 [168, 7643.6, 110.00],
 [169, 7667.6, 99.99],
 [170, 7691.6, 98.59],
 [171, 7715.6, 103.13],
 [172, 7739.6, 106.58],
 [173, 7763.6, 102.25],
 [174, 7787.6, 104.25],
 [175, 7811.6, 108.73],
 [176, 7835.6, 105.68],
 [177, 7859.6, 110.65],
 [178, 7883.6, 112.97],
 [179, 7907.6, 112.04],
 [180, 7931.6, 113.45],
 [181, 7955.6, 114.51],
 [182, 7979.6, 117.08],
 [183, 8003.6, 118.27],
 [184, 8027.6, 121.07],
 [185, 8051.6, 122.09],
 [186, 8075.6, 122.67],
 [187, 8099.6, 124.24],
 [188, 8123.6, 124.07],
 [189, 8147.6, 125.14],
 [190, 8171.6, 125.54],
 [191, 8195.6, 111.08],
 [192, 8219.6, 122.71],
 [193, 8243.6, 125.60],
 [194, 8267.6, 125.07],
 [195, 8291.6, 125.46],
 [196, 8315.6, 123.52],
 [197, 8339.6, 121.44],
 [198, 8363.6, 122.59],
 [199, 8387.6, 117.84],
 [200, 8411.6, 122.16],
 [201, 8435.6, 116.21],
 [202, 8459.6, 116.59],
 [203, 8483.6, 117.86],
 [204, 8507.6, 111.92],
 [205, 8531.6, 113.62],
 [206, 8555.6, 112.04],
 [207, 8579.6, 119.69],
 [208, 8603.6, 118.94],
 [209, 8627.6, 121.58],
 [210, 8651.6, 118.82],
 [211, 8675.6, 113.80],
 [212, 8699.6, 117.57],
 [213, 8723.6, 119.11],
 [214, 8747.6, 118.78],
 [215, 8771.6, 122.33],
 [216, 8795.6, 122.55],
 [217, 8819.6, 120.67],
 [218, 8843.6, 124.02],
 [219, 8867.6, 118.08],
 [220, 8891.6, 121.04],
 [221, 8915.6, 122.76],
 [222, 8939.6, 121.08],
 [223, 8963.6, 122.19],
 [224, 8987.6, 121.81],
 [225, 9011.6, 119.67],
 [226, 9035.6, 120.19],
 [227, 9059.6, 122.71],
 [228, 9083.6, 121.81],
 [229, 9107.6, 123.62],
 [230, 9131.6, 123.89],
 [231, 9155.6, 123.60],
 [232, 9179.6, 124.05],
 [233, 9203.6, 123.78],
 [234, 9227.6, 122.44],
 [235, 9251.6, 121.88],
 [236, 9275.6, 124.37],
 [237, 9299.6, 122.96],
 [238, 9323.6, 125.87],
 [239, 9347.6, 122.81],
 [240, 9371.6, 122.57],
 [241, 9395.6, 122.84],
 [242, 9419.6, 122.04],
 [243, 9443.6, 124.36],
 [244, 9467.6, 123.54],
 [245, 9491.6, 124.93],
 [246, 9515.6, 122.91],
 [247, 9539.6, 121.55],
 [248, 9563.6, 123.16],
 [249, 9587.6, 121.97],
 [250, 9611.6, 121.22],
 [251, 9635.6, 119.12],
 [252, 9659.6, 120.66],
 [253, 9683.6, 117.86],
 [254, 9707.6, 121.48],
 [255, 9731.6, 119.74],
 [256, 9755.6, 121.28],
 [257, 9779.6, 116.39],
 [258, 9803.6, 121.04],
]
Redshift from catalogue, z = 0.000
